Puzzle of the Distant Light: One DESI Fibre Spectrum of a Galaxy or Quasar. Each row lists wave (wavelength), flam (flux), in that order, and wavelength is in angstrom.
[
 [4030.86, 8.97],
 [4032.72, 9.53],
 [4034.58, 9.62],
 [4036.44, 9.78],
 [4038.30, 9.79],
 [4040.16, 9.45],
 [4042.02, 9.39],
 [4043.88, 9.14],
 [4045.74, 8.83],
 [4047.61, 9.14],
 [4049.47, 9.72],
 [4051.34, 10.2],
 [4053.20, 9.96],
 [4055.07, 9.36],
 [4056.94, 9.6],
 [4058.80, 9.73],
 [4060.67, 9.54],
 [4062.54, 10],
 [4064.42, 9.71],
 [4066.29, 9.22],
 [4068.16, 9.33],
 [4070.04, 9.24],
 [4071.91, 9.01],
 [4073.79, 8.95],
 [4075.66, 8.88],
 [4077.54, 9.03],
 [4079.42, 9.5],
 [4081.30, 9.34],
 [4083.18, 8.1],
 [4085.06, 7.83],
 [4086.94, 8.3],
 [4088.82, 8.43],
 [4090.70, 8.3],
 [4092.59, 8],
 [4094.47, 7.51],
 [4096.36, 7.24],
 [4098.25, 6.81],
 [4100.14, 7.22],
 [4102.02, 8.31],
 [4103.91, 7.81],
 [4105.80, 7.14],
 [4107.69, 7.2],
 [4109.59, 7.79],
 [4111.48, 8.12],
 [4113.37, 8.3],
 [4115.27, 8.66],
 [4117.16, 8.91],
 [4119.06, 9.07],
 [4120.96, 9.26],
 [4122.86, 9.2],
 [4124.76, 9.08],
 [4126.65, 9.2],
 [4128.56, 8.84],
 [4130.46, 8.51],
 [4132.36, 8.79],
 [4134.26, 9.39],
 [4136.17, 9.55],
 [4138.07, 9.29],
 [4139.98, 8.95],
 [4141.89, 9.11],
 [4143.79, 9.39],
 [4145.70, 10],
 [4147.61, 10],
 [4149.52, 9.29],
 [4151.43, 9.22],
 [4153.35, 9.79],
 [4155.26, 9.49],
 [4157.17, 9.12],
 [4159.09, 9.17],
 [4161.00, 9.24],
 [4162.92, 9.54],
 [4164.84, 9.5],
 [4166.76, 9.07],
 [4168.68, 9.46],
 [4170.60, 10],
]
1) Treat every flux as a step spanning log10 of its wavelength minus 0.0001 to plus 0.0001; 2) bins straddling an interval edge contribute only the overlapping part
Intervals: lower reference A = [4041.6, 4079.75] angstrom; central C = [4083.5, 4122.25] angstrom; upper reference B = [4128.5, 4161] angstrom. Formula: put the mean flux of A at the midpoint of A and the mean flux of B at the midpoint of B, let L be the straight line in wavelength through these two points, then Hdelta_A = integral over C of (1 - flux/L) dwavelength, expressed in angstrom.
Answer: 5.5 angstrom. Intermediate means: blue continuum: 9.4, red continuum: 9.3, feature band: 8.02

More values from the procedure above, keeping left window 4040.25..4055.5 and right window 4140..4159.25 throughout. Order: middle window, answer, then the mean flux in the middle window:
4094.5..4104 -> 2.02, 7.45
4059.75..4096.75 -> 2.62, 8.79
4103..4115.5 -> 2.17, 7.81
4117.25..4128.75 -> 0.41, 9.1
